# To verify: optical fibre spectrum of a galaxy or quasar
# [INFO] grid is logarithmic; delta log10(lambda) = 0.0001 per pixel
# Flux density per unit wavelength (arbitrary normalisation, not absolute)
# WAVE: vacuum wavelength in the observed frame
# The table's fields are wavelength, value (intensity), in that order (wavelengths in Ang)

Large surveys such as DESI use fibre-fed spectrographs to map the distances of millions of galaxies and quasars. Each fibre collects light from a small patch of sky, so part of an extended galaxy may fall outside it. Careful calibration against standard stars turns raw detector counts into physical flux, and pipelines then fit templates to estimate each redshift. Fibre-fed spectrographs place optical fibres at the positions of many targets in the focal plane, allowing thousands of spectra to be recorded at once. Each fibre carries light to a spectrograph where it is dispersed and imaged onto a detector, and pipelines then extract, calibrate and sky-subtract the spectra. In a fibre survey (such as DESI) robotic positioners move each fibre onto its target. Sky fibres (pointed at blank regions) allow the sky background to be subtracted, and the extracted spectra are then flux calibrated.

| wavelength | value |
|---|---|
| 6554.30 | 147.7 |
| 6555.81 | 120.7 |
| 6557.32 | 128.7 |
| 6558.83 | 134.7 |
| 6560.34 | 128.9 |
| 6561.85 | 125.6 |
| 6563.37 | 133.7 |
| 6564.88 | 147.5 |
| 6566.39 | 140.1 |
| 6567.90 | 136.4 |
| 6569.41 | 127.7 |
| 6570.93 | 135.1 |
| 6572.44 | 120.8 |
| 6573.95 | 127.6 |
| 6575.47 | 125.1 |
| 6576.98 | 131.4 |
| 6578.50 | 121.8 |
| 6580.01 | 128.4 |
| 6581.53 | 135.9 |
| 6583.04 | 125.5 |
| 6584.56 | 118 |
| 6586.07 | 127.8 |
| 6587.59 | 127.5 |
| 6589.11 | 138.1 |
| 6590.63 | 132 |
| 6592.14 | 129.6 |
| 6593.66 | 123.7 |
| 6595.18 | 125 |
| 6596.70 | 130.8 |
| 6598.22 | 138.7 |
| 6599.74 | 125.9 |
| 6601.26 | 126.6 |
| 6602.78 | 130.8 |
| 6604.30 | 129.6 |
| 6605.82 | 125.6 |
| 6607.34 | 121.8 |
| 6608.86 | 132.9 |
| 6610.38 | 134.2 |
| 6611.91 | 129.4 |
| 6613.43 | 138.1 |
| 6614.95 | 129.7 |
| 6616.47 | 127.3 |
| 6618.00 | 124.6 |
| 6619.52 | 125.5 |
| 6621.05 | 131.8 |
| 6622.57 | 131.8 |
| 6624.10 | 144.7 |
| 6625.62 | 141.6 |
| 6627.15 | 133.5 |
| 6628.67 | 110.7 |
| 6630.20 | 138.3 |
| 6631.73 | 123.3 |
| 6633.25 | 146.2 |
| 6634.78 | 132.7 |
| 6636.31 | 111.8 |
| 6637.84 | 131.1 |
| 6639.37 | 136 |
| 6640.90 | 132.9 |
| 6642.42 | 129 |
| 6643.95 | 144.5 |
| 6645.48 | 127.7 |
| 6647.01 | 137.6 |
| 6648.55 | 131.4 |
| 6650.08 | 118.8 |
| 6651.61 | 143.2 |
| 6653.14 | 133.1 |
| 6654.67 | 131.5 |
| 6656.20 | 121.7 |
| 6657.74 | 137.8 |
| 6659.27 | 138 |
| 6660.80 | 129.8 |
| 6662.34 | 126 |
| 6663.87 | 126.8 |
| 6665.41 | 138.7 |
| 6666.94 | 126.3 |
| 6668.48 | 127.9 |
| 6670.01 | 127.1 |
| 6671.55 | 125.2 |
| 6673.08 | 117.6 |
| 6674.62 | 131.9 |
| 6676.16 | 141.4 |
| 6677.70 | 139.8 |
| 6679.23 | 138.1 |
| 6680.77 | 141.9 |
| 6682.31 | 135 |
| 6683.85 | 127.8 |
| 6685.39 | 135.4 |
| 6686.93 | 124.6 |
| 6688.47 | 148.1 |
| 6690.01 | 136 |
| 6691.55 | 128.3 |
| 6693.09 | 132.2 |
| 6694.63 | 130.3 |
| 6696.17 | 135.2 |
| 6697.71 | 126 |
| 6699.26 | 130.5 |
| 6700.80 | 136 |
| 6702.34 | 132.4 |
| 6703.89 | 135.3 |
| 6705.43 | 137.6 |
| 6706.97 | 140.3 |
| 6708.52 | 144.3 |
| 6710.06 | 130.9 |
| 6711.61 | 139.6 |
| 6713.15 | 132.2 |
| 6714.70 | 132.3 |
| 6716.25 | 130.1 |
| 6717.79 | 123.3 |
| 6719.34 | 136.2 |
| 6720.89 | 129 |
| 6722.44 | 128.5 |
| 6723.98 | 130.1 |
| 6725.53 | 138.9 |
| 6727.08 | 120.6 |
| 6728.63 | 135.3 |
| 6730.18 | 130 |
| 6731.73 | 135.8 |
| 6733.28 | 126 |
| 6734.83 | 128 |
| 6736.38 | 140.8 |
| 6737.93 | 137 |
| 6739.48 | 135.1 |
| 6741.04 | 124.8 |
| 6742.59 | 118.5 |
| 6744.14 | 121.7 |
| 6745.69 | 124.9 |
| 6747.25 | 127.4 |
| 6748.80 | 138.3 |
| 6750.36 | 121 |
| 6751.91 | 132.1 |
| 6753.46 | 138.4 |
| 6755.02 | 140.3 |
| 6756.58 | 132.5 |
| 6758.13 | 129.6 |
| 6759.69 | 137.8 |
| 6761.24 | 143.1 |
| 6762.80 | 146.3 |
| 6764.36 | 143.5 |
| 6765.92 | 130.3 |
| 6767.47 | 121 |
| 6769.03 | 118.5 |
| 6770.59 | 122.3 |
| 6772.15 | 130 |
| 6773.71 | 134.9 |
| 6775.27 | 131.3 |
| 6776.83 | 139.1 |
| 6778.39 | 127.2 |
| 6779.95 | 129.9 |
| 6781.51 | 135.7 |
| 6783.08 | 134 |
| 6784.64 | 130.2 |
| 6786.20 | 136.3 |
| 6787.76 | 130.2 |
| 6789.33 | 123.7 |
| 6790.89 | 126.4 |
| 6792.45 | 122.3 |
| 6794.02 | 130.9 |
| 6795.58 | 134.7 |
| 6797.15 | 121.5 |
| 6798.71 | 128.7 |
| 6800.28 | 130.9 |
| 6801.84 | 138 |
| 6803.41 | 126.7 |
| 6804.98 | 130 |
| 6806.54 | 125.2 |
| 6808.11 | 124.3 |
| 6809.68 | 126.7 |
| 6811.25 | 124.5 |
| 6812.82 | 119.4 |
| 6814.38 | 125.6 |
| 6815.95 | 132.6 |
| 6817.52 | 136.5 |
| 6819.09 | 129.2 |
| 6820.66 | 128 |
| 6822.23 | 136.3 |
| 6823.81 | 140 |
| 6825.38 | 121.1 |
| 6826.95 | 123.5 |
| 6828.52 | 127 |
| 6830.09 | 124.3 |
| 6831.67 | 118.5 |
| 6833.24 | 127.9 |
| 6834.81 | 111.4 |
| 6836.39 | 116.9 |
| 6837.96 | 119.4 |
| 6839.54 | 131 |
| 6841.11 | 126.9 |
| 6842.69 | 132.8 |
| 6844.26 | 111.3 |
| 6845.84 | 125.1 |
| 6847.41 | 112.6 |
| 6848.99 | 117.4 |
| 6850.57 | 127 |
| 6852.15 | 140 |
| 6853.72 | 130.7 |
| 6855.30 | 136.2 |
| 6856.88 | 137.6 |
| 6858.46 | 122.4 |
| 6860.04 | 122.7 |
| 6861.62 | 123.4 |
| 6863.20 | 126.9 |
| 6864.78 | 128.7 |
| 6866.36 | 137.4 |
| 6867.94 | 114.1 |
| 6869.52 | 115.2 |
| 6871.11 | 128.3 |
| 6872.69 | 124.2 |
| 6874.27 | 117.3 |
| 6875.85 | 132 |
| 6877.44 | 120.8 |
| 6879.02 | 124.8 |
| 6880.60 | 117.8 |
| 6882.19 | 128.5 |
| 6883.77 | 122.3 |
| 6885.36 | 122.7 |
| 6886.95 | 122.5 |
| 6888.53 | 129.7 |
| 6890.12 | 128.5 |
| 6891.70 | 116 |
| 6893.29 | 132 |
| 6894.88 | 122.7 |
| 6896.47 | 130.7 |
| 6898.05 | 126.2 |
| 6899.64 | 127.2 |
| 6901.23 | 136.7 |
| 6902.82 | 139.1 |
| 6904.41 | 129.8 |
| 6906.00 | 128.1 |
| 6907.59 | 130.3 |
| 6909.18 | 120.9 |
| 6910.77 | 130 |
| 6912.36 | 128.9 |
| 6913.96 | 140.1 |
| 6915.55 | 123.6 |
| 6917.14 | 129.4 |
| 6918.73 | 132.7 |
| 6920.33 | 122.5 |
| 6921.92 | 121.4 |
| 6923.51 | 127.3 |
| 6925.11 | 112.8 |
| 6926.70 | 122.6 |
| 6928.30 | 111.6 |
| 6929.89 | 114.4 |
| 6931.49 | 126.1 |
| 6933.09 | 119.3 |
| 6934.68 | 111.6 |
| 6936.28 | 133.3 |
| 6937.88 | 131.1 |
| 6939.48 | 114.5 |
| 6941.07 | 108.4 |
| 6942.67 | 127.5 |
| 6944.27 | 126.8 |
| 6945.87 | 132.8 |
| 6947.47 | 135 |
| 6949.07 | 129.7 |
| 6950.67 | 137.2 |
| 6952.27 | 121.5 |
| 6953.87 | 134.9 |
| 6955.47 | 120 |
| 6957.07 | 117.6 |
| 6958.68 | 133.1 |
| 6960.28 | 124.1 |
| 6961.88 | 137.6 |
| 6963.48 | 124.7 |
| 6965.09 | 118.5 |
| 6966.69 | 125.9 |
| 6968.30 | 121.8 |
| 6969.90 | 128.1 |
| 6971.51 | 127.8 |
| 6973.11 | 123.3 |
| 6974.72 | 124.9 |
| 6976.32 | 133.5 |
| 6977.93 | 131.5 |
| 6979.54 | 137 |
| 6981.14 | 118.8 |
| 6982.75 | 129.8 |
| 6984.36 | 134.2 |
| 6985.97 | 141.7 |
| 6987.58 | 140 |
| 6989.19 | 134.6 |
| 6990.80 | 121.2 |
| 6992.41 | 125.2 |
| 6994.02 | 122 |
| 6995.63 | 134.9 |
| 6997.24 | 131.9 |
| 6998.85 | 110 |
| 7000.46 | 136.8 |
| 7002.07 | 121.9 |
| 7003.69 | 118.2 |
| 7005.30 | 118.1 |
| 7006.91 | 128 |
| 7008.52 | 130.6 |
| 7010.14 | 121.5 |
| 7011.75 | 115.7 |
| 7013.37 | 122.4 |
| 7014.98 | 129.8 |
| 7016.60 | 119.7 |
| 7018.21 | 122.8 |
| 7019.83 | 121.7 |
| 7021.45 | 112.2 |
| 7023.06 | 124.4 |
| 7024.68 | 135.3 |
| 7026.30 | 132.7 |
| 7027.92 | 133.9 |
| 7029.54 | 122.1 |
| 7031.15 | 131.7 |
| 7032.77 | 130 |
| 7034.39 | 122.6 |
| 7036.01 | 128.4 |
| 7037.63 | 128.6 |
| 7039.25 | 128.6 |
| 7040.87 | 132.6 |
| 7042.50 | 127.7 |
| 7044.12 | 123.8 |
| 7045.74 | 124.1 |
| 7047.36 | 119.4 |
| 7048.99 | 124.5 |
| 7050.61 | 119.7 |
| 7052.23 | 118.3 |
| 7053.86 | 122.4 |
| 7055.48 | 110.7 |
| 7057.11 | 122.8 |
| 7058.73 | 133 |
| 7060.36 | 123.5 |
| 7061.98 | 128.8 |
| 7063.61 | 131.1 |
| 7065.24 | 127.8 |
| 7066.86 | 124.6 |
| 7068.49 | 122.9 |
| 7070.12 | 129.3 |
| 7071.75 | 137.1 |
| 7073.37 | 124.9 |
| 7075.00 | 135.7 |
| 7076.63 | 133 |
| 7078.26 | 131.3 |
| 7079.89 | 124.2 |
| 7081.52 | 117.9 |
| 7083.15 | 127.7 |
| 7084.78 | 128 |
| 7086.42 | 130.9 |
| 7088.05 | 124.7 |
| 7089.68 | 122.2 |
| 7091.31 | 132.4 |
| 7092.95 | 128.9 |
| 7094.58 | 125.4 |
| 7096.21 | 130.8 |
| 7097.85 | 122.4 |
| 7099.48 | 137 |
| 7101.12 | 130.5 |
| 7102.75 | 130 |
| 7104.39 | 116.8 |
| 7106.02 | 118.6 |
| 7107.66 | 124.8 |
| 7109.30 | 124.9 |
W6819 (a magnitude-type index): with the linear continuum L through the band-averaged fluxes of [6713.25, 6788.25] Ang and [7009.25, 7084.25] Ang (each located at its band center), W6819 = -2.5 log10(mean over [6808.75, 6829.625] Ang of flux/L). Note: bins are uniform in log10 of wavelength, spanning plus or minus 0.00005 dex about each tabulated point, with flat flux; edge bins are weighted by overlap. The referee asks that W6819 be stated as 0.01 mag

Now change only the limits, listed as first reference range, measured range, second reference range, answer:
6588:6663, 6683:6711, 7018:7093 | -0.03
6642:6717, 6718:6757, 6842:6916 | 0.00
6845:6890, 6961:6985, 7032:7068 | -0.02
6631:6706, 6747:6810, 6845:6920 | -0.01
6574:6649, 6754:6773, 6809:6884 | -0.05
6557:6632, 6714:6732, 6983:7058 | -0.02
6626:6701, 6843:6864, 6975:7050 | 0.03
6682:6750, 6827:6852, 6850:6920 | 0.05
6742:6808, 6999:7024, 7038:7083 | 0.04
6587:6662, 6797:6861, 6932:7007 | 0.02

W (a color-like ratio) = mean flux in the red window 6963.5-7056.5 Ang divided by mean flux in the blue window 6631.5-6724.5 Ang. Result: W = 0.95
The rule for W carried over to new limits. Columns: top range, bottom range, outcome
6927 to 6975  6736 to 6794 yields 0.95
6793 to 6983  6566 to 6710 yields 0.96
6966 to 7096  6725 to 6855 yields 0.98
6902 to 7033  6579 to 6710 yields 0.96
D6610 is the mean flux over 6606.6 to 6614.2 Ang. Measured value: 131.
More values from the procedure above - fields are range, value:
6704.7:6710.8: 138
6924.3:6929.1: 116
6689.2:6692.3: 132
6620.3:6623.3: 132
